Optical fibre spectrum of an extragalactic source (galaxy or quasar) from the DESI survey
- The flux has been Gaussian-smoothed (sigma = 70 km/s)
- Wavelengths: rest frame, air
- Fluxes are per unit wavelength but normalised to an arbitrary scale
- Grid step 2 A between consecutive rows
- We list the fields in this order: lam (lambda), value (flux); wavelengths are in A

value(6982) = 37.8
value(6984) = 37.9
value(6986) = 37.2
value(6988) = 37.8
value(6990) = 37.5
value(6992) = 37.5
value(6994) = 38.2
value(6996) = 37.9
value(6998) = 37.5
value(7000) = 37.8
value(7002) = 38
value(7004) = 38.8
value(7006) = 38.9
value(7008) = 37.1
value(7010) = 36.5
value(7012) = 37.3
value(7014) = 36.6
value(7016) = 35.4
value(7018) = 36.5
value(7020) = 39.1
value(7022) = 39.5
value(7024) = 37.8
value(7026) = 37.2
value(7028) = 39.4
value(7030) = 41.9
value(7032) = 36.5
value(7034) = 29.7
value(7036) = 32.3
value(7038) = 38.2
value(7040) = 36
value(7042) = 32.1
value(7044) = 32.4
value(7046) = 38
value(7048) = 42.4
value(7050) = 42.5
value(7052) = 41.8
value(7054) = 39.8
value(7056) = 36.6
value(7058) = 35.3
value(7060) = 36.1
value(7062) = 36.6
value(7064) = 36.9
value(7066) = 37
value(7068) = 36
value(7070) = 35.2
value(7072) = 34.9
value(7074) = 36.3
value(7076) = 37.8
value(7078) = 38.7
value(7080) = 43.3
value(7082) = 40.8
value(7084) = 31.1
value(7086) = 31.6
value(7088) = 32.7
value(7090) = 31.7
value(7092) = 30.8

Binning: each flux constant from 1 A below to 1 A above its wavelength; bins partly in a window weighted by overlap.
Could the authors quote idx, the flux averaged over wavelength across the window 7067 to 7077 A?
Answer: 36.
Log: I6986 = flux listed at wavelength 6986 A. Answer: 37.2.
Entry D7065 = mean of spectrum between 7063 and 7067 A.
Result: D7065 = 37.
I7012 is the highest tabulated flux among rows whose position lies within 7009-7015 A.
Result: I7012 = 37.3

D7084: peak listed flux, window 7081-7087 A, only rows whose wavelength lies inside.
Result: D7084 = 40.8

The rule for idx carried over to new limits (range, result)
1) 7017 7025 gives 38.2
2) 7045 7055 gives 40.9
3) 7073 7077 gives 37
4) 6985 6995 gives 37.6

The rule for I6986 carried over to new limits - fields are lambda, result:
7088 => 32.7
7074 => 36.3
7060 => 36.1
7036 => 32.3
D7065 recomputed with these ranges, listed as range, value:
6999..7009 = 38.1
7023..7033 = 38.6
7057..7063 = 36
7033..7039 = 33.4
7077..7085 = 38.5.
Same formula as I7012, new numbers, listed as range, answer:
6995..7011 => 38.9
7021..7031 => 41.9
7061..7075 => 37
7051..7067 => 41.8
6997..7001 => 37.8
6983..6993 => 37.9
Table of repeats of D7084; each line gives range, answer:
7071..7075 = 36.3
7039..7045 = 36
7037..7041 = 38.2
